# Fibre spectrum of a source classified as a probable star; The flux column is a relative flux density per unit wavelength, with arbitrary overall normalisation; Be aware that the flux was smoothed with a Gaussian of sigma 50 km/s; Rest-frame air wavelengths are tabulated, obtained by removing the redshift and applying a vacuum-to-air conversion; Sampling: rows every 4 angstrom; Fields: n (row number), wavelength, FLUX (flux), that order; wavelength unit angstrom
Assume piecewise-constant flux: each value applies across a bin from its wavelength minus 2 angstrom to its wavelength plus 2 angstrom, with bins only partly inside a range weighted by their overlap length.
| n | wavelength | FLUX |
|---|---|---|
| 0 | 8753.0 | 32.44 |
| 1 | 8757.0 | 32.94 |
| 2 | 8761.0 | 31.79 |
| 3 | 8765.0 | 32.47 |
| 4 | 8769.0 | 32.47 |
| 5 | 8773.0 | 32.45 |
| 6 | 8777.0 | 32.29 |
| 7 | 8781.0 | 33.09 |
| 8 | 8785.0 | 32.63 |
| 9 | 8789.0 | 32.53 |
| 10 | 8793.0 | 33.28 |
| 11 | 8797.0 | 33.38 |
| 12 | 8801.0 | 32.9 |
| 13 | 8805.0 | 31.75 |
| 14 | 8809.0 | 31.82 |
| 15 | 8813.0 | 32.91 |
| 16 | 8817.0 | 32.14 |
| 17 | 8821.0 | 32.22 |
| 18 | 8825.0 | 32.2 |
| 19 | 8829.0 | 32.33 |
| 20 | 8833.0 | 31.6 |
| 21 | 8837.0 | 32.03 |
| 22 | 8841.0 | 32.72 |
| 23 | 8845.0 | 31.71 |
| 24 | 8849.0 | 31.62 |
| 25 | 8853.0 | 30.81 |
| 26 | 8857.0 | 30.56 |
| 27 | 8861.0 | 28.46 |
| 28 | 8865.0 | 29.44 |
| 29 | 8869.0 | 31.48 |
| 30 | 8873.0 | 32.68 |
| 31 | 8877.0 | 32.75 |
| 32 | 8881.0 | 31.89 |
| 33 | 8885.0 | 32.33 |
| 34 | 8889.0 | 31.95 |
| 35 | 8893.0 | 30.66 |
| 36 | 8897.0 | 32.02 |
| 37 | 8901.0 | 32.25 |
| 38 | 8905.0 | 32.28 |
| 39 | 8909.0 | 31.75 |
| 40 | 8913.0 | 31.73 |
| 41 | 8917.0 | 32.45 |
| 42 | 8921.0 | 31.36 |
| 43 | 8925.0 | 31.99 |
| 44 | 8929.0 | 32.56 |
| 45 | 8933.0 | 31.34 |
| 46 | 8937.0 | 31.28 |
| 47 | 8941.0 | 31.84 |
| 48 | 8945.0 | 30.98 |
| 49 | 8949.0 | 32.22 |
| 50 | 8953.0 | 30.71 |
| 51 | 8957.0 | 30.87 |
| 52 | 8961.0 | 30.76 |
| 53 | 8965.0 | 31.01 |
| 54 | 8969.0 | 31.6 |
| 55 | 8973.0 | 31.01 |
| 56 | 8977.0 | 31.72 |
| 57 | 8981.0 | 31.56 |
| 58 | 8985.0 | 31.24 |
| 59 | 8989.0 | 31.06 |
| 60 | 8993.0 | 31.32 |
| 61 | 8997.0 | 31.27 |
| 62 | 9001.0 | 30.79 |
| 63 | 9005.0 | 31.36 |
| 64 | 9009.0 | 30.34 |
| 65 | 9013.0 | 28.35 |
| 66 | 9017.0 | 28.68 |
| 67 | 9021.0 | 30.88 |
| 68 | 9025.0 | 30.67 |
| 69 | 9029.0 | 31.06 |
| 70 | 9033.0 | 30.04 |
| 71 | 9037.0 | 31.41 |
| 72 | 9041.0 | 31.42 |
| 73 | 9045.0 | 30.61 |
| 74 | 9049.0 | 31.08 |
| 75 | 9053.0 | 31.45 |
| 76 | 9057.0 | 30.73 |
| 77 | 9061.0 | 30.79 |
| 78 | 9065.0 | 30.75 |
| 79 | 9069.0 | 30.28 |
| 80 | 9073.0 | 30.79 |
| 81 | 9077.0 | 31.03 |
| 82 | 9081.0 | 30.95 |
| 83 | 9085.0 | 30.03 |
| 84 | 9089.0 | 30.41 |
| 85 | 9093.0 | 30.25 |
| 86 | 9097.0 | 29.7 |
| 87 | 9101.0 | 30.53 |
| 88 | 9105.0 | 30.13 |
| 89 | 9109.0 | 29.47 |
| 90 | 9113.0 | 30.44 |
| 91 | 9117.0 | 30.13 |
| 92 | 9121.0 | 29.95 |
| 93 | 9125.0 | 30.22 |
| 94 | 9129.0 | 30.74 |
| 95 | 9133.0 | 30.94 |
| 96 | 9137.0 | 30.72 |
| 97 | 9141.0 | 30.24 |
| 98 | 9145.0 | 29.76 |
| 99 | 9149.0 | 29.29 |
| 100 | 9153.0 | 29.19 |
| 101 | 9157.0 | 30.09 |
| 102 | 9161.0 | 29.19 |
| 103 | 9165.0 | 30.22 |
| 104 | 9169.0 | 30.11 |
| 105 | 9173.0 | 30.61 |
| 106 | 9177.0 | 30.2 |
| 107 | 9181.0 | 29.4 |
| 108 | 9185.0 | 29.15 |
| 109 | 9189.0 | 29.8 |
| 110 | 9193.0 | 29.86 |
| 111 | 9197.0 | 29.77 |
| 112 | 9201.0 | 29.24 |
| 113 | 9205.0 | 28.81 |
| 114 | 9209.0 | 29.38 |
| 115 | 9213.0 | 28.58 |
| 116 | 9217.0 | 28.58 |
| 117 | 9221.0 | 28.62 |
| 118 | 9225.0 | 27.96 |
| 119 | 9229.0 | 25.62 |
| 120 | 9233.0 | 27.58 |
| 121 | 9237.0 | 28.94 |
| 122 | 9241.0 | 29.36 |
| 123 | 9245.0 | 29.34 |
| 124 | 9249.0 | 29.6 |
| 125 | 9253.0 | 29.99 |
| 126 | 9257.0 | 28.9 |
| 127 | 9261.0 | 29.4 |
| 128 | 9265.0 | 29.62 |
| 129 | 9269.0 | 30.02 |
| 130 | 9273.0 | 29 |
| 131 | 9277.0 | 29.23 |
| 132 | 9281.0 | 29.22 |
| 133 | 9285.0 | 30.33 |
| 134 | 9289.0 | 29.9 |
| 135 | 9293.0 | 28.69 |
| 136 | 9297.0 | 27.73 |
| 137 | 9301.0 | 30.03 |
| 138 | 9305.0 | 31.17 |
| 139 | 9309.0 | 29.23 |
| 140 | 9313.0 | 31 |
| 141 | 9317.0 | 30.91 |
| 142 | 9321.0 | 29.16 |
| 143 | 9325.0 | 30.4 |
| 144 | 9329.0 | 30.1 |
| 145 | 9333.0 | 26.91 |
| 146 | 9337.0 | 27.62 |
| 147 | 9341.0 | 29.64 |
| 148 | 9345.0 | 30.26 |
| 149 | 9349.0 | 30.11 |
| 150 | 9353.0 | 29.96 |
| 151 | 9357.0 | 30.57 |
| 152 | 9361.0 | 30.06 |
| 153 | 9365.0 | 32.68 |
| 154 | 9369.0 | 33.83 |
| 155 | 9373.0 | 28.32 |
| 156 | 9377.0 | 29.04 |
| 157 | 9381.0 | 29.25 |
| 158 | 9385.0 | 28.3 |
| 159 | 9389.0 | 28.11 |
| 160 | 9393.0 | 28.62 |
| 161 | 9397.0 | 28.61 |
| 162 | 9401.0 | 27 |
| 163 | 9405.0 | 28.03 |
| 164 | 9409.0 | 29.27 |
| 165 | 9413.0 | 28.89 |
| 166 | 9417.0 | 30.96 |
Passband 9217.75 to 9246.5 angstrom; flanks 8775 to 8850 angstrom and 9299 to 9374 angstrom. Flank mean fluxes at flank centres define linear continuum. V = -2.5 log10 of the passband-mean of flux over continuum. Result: 0.088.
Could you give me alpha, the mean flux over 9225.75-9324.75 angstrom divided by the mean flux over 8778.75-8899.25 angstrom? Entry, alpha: 0.9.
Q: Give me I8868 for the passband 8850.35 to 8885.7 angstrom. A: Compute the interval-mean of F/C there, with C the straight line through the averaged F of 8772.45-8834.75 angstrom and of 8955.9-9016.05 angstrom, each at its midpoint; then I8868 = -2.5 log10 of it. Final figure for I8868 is 0.03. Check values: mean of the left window 32.5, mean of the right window 30.9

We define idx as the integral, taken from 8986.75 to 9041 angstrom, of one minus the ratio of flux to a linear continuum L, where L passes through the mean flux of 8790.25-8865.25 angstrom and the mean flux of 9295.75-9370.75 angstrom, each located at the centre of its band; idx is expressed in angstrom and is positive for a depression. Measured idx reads 1.1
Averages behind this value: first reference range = 31.8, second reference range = 30.1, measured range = 30.6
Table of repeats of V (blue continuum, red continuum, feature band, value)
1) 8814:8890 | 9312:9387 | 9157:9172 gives 0.02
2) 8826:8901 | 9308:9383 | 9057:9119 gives 0.01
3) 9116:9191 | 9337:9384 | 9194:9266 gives 0.04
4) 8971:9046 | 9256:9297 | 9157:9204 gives 0.00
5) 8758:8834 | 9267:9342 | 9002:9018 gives 0.05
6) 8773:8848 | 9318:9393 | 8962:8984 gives 0.01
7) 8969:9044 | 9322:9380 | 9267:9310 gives 0.02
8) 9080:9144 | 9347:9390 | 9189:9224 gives 0.04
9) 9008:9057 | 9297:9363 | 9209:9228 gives 0.06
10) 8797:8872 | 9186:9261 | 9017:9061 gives -0.02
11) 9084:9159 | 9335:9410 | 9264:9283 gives 0.01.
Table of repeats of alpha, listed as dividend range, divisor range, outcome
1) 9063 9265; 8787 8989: 0.94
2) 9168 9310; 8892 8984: 0.93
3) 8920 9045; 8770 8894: 0.97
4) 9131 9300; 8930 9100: 0.95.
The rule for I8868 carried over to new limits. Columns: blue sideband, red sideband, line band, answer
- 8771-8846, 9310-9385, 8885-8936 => 0.003 mag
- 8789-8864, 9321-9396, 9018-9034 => 0.016 mag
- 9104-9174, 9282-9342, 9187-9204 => 0.010 mag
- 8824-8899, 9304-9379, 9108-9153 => 0.020 mag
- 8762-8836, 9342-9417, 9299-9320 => -0.019 mag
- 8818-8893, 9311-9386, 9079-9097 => 0.017 mag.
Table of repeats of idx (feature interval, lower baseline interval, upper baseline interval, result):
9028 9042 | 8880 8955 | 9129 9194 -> 0.0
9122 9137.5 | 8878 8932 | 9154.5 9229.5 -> -0.4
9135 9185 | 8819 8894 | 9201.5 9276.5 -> -0.8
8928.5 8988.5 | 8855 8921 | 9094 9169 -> -0.5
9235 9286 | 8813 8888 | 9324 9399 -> 0.9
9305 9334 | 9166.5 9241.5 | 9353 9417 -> -0.6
